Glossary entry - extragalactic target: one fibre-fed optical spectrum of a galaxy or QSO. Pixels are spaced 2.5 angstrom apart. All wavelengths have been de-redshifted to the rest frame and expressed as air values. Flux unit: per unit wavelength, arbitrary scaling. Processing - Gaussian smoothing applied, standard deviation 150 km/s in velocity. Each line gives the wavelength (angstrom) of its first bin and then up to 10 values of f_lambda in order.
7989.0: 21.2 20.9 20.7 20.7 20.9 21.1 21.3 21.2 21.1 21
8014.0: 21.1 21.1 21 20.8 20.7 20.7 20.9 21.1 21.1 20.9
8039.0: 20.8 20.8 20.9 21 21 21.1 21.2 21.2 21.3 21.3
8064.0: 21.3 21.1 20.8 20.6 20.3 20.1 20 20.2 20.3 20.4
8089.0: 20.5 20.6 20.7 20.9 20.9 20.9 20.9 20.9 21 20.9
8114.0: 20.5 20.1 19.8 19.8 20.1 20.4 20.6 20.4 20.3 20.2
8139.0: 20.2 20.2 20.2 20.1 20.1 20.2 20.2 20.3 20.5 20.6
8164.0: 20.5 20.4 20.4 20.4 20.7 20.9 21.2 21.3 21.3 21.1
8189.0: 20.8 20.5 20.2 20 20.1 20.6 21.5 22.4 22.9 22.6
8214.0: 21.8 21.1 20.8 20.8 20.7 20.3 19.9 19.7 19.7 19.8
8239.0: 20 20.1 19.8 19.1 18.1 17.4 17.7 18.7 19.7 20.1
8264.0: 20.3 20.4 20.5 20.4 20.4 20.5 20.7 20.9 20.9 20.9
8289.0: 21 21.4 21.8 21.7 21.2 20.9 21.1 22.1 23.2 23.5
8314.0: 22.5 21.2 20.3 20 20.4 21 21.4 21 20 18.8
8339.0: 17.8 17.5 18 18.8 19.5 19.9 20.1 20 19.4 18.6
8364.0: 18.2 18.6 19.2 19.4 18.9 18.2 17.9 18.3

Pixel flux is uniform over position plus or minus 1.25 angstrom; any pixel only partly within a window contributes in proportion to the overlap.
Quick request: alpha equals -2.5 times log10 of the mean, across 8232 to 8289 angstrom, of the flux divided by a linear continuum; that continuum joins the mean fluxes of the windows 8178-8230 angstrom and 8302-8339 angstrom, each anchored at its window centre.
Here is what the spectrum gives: 0.06 mag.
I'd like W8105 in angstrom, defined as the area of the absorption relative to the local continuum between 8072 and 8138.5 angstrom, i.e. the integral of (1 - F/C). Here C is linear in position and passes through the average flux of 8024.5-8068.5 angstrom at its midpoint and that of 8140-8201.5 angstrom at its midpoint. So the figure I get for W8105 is 1.1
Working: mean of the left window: 21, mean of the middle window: 20.4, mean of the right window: 20.5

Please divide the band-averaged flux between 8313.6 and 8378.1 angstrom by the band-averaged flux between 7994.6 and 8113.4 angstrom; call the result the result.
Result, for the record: 0.9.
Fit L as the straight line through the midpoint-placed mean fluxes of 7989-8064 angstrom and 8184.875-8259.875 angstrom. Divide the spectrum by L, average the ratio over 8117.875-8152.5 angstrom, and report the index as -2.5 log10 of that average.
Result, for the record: 0.022 mag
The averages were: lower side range 21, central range 20.2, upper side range 20.3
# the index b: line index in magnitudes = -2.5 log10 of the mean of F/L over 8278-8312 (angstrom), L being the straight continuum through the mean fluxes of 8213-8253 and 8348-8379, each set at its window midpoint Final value -0.10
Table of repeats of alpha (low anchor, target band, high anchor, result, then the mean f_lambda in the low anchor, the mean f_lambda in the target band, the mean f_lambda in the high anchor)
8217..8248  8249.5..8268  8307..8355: 0.053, 20.1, 19.2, 20.3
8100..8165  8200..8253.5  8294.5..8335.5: 0.025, 20.4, 20.4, 21.3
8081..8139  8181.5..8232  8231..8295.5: -0.042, 20.5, 21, 20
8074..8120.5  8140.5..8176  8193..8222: 0.030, 20.5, 20.4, 21.3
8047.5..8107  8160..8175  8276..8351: 0.012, 20.8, 20.5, 20.7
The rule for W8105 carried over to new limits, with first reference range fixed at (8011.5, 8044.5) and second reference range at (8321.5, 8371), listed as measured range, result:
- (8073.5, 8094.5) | 0.3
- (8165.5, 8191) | -0.8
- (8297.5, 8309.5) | -1.2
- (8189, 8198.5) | -0.1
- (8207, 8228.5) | -1.4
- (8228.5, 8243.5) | 0.0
